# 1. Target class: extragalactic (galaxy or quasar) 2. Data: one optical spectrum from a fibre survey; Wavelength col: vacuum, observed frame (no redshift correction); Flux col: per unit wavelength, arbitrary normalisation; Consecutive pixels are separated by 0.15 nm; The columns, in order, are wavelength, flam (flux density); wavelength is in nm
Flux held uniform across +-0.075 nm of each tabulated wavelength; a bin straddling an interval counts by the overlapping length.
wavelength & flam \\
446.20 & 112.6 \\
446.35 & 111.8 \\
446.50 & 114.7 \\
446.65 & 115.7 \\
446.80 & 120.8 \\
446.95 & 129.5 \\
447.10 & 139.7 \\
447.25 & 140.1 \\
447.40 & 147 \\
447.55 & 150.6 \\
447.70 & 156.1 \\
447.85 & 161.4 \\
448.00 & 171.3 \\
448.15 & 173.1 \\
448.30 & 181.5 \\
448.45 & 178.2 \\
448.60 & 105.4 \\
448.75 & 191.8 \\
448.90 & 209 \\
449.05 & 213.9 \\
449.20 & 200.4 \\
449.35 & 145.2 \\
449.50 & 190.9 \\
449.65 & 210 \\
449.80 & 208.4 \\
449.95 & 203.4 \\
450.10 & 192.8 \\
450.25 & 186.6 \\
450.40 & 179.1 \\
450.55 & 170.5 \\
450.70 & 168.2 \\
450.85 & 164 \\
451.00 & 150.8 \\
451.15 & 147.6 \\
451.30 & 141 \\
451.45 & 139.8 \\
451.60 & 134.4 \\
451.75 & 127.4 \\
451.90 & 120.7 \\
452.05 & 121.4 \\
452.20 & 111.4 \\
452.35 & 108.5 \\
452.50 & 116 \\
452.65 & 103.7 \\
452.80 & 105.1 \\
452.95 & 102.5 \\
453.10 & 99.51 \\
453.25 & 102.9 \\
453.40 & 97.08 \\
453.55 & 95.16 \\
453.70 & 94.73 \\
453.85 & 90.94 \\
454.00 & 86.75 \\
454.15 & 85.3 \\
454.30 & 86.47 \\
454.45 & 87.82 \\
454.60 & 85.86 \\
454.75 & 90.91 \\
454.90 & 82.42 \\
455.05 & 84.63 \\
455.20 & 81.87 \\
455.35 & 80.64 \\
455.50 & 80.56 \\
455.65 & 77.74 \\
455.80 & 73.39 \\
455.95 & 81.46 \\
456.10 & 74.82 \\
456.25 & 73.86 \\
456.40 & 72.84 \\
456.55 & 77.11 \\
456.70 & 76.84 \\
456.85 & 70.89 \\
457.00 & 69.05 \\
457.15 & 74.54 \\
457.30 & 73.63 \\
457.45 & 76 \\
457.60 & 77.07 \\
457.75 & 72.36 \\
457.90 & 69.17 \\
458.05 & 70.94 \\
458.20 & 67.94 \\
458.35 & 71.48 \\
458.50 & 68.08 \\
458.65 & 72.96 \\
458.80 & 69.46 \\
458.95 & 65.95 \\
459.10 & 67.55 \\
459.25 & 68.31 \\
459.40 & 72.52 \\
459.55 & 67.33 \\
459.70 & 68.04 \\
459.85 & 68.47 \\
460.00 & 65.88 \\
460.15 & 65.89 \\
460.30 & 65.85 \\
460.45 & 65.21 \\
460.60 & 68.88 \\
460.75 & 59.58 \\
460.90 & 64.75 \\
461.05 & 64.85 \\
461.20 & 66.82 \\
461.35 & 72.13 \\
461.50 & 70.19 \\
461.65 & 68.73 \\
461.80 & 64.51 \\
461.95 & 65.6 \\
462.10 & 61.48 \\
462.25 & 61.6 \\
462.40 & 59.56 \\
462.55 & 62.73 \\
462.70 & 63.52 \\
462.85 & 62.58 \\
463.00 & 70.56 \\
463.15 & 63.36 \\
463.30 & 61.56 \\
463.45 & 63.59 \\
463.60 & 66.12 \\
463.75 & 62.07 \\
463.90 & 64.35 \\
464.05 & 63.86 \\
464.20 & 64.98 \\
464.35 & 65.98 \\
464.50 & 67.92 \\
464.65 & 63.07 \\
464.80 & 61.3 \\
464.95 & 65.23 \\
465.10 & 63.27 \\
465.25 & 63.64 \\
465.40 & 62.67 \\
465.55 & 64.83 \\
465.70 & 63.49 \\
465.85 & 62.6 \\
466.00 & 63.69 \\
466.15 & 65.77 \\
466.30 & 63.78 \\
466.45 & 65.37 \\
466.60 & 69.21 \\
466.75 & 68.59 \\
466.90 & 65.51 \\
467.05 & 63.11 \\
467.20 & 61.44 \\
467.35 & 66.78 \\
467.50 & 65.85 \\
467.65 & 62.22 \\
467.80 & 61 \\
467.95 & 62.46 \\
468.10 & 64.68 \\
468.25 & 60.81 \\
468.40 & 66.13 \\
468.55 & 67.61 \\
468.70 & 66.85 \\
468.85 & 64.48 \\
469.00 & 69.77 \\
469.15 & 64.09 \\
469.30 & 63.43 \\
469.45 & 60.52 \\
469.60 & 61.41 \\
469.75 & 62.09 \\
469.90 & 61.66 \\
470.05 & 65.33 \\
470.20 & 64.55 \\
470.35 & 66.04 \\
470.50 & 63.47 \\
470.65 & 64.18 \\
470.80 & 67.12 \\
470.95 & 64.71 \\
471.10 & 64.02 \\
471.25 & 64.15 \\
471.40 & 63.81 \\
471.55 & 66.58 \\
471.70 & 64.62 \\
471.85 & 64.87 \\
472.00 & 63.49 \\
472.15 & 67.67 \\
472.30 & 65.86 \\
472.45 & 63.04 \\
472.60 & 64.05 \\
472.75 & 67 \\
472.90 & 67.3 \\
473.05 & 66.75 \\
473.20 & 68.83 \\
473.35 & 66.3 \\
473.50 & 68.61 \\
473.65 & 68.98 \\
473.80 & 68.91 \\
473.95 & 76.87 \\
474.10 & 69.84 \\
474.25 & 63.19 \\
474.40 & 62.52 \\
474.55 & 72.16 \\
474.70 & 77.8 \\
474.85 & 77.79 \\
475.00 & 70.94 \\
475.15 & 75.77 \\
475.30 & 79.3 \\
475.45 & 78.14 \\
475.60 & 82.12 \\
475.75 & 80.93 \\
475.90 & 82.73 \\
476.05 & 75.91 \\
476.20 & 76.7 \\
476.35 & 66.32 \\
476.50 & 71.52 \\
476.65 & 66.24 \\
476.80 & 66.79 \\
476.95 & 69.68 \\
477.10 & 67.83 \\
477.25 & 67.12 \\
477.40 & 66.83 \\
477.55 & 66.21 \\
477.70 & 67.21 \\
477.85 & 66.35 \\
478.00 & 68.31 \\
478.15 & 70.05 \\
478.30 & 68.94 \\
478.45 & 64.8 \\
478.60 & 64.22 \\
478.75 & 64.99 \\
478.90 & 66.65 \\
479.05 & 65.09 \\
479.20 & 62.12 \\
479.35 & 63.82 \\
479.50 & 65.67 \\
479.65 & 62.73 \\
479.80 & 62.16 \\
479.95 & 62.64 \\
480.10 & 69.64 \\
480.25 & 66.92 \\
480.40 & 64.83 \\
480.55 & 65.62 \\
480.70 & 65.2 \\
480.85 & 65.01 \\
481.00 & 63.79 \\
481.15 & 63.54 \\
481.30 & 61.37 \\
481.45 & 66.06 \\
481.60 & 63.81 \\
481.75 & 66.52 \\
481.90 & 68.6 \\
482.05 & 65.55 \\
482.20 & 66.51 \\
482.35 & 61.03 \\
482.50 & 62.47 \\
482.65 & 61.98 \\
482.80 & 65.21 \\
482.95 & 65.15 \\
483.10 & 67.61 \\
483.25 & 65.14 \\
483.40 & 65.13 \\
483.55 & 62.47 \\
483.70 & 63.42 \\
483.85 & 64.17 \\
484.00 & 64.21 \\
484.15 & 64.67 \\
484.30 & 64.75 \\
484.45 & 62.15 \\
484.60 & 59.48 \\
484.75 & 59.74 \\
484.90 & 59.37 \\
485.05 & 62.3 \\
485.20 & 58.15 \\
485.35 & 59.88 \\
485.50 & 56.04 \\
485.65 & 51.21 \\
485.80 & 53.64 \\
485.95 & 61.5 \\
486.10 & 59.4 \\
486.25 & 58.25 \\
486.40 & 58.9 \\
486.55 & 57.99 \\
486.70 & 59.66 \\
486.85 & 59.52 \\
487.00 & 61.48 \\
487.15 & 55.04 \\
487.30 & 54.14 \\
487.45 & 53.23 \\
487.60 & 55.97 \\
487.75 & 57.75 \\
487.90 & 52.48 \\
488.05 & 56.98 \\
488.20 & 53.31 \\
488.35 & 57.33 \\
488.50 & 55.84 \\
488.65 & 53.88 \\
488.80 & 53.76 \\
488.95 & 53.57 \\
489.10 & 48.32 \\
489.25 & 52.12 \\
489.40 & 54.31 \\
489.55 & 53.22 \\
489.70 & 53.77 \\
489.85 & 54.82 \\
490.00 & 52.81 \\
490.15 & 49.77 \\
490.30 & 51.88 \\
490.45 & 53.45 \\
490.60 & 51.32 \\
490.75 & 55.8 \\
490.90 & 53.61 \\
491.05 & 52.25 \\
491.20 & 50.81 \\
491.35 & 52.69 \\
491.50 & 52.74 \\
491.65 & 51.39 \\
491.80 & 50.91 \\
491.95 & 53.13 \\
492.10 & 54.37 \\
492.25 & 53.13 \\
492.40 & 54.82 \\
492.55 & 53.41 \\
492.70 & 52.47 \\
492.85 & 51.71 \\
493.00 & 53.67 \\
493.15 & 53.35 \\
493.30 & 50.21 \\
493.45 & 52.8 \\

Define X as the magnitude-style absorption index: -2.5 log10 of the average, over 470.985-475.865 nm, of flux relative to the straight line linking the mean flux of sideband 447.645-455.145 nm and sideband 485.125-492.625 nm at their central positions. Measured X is 0.27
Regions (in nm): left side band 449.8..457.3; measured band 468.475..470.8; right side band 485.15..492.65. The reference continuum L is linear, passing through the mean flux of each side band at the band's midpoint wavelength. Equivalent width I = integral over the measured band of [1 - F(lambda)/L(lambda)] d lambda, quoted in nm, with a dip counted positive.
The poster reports 0.55 nm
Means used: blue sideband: 109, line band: 64.5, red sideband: 54.7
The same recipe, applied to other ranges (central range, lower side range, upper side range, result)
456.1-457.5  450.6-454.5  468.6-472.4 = 0.400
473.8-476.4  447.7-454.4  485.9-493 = 0.399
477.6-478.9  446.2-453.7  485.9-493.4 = 0.227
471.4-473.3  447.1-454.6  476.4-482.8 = 0.433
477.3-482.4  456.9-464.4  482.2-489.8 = -0.391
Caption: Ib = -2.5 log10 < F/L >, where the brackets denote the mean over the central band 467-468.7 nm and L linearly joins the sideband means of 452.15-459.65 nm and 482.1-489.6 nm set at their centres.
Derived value 0.14 mag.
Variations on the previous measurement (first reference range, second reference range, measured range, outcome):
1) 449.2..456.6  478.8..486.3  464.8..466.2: 0.437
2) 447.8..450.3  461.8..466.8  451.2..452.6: 0.284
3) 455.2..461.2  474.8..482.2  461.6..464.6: 0.101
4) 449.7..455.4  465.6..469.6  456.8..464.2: 0.334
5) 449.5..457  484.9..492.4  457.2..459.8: 0.441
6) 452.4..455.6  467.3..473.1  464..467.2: 0.125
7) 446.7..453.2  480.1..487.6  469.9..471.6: 0.442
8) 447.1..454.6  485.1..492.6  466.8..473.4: 0.453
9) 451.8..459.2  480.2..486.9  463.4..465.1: 0.205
